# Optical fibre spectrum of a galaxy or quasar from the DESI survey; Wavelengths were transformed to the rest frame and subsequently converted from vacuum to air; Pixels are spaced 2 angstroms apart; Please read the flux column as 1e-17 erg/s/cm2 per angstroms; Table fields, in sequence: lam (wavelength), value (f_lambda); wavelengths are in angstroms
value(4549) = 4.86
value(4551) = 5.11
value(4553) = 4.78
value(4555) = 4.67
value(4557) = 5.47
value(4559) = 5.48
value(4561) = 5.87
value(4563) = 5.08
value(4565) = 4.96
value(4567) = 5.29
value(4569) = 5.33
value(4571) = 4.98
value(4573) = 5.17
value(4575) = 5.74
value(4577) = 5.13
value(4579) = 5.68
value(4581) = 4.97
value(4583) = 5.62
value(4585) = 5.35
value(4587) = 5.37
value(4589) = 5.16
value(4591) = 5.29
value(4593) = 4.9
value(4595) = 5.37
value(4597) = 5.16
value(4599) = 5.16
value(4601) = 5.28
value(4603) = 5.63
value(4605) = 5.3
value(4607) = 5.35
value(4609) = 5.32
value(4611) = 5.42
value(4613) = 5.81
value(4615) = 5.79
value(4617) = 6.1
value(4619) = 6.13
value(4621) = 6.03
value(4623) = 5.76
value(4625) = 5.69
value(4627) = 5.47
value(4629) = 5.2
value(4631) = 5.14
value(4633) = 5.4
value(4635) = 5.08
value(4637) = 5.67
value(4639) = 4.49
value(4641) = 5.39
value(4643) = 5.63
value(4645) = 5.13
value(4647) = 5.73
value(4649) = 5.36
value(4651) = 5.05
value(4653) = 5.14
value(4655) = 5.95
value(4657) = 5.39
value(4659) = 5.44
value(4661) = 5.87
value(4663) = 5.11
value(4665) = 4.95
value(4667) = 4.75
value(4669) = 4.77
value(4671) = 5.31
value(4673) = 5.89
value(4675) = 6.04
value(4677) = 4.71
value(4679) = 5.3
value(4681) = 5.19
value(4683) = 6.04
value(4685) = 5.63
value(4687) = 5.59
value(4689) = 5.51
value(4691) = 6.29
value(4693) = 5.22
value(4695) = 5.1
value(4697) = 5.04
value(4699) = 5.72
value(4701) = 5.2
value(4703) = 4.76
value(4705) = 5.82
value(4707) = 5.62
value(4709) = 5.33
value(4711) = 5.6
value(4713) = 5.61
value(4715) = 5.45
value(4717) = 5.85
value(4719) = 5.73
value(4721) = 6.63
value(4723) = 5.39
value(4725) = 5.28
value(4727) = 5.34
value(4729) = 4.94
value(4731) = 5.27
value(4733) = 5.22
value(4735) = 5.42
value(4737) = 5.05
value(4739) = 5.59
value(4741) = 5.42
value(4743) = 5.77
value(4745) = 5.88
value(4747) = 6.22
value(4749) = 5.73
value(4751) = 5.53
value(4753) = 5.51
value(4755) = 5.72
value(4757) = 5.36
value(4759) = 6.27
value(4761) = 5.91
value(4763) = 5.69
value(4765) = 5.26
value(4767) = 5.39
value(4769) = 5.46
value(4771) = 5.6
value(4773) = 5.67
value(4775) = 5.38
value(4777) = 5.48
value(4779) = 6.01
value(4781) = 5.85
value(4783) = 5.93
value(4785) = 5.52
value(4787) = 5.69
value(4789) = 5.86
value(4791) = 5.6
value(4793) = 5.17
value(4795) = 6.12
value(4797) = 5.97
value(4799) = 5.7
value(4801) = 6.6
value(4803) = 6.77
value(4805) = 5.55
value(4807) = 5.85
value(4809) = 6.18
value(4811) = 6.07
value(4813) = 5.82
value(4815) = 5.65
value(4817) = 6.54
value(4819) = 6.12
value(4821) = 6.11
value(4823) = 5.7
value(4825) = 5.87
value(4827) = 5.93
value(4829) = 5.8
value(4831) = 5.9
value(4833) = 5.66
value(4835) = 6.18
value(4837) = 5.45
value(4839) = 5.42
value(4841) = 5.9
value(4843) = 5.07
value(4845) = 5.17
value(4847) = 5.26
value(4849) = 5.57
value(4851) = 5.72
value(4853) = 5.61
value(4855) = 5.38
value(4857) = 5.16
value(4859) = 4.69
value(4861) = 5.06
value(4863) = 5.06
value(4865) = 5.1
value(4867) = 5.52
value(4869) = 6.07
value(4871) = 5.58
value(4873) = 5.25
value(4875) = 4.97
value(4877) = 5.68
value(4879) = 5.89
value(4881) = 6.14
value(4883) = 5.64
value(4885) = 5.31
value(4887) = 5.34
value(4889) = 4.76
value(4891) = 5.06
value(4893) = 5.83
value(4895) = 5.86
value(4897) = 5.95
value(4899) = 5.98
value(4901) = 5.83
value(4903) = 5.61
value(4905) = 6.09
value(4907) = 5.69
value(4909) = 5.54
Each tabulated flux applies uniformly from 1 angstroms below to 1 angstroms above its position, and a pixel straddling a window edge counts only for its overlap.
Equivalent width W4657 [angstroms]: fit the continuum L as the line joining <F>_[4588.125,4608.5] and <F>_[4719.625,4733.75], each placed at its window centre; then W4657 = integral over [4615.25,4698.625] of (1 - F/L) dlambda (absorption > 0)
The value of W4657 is -1.4 angstroms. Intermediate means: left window 5.26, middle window 5.44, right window 5.45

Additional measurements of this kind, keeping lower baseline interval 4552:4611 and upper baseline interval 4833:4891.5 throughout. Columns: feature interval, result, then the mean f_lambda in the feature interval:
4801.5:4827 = -3.0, 6.03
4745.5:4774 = -1.6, 5.67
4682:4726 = -1.9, 5.56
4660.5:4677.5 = 0.2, 5.27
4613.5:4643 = -1.3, 5.53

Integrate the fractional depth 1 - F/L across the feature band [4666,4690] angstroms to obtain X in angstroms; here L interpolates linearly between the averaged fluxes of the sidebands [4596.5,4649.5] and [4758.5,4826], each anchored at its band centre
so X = 0.8 angstroms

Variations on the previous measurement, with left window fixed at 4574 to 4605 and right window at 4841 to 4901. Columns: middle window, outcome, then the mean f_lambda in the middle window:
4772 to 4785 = -0.7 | 5.7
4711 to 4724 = -0.9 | 5.76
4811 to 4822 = -1.3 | 6.05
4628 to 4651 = 0.3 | 5.28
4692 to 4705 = 0.4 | 5.22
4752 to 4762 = -0.7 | 5.75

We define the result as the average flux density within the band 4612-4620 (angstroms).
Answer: 5.96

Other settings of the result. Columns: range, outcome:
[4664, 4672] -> 4.94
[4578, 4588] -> 5.4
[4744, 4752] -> 5.84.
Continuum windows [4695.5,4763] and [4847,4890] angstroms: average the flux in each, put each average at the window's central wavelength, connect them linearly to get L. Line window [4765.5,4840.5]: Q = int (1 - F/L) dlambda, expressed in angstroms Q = -4.8 angstroms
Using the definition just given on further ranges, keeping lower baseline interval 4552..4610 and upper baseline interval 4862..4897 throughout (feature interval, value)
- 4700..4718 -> -0.36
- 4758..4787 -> -1.41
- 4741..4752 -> -0.81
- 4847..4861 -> 0.36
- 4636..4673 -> 0.16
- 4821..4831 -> -0.76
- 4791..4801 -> -0.71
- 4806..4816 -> -0.88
